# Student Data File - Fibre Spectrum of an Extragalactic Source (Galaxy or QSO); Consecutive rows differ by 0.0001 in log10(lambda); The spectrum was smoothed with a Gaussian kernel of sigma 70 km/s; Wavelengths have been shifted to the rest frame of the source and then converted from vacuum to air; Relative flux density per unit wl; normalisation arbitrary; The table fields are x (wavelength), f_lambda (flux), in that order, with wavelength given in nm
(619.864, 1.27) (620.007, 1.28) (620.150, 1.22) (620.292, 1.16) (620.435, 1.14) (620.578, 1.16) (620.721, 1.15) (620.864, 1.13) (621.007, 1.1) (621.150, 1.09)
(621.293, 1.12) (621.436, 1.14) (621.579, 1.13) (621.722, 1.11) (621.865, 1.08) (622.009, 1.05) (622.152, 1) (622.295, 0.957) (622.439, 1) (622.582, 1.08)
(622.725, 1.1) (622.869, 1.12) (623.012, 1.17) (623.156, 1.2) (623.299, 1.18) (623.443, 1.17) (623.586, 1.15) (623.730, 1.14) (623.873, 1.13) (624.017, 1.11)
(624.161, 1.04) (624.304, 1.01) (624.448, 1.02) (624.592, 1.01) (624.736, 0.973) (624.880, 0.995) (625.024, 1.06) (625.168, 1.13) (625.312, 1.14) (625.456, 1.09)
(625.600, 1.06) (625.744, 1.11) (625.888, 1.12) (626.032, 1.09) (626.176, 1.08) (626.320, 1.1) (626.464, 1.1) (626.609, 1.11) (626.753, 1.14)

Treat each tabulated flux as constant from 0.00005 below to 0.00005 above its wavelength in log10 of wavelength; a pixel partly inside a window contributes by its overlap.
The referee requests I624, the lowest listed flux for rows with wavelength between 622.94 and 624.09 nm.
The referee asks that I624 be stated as 1.11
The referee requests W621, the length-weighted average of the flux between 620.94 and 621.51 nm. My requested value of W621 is 1.11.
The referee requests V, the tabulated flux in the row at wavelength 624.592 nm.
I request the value 1.01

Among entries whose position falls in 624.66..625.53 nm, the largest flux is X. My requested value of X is 1.14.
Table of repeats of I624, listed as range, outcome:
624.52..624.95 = 0.973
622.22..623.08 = 0.957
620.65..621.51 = 1.09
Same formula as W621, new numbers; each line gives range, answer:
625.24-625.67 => 1.1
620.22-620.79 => 1.15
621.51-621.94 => 1.1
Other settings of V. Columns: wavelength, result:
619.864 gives 1.27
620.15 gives 1.22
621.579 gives 1.13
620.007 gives 1.28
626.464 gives 1.1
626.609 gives 1.11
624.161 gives 1.04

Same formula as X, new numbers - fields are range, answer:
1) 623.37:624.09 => 1.17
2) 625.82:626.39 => 1.12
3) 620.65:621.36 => 1.15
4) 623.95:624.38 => 1.11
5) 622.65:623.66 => 1.2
